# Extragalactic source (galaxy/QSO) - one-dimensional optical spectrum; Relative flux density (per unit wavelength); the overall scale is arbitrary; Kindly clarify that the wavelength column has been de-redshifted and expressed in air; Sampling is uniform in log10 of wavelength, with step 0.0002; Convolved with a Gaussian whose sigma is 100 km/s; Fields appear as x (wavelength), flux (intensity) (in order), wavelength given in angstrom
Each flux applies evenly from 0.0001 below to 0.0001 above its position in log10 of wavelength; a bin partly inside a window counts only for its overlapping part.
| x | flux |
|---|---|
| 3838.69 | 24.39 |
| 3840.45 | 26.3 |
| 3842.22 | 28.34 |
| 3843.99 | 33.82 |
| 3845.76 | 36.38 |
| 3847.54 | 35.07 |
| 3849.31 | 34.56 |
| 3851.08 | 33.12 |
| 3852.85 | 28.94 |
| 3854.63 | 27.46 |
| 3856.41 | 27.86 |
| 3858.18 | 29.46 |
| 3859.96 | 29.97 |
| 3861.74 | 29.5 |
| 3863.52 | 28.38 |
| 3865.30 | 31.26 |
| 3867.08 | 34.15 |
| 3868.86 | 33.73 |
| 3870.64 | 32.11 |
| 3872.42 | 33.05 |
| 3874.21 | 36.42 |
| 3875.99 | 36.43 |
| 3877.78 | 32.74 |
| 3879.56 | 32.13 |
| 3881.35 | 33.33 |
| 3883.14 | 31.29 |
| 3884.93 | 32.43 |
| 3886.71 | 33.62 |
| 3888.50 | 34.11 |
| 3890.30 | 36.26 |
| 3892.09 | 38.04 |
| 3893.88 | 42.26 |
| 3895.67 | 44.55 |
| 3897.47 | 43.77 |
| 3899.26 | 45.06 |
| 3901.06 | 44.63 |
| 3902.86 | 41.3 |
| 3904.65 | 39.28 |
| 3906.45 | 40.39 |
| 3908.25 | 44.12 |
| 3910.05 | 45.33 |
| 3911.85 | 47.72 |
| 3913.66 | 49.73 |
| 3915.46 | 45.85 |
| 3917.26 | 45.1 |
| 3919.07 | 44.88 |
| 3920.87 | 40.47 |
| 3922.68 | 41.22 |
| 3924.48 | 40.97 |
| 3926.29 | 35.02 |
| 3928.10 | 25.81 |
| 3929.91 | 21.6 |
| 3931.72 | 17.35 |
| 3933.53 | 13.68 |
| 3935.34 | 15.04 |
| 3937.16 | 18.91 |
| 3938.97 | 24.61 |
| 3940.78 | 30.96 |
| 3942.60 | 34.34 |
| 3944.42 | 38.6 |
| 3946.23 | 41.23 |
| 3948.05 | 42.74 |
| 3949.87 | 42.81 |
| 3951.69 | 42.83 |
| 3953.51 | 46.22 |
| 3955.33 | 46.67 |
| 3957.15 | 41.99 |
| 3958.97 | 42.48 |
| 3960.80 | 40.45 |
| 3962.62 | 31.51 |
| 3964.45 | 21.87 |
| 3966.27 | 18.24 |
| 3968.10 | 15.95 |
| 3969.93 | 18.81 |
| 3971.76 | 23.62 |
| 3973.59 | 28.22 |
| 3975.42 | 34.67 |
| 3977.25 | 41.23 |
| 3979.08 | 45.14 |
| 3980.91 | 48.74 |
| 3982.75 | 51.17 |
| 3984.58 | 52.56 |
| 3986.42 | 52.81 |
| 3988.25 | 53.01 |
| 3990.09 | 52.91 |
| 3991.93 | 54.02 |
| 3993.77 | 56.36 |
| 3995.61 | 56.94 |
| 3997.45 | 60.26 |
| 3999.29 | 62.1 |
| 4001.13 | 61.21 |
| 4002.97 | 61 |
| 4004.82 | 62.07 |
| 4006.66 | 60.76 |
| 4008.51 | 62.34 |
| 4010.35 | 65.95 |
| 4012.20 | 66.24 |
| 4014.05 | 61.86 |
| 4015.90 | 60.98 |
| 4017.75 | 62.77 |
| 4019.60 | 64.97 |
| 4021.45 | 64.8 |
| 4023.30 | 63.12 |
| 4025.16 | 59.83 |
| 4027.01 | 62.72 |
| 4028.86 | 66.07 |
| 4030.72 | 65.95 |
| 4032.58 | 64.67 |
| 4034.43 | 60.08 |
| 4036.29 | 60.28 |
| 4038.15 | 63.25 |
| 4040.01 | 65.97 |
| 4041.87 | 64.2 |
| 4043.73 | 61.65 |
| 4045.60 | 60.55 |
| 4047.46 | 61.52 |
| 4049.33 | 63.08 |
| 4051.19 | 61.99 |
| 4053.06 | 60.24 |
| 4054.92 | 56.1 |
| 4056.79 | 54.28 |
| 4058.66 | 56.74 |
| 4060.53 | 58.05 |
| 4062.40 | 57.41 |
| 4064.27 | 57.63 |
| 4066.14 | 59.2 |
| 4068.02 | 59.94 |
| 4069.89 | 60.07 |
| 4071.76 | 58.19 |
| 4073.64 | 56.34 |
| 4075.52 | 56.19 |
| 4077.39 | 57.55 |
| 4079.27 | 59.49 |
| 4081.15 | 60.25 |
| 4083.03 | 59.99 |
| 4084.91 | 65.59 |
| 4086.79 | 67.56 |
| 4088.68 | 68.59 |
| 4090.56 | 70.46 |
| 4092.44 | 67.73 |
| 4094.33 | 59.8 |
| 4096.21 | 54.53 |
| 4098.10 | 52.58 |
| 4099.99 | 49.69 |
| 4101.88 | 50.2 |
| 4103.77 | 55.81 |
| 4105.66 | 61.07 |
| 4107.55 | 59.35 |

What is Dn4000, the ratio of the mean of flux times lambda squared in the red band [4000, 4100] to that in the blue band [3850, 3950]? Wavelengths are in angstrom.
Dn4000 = 1.89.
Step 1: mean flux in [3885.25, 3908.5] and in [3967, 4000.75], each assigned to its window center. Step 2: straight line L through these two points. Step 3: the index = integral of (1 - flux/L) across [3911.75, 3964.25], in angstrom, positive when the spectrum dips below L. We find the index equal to 8.2 angstrom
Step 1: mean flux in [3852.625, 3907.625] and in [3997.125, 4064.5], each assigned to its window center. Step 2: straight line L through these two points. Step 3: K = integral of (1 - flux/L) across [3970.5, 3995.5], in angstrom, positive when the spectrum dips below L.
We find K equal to 3.6 angstrom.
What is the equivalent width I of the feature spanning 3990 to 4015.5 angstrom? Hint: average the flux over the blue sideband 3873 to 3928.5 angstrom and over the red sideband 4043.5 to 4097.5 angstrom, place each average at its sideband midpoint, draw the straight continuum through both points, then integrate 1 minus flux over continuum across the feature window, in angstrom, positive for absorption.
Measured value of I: -4.2 angstrom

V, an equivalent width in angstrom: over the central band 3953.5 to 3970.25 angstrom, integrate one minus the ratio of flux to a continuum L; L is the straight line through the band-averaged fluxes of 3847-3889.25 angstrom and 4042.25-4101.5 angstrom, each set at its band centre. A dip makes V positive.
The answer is 4.7 angstrom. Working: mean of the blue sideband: 32.1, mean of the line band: 32.1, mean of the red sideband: 59.7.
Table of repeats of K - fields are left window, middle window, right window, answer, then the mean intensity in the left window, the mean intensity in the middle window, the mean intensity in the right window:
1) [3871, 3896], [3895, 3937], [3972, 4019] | 2.86 angstrom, 35.2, 37.5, 54.7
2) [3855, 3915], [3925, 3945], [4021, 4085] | 8.53 angstrom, 36.8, 25.2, 60.6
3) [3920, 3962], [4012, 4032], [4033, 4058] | -3.10 angstrom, 34.2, 63.5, 61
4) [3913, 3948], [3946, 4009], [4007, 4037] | 5.10 angstrom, 33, 45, 63.3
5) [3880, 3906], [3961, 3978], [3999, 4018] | 8.74 angstrom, 38.5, 26.5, 62.5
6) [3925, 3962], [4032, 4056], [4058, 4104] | -4.38 angstrom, 33.3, 61.7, 59.2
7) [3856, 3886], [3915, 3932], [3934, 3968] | -1.55 angstrom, 32.1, 36.2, 33.8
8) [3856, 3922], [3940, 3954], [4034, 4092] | 1.72 angstrom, 37.7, 39.8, 60.8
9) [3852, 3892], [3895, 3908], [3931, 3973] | -4.52 angstrom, 32.2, 42.7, 30.9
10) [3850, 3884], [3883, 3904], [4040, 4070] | -2.08 angstrom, 31.7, 39.2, 59.7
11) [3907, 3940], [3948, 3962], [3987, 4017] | 0.45 angstrom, 34.3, 43.1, 59.8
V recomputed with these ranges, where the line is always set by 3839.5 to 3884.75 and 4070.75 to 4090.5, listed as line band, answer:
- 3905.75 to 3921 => -2.50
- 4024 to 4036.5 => -1.92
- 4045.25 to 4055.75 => -0.61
